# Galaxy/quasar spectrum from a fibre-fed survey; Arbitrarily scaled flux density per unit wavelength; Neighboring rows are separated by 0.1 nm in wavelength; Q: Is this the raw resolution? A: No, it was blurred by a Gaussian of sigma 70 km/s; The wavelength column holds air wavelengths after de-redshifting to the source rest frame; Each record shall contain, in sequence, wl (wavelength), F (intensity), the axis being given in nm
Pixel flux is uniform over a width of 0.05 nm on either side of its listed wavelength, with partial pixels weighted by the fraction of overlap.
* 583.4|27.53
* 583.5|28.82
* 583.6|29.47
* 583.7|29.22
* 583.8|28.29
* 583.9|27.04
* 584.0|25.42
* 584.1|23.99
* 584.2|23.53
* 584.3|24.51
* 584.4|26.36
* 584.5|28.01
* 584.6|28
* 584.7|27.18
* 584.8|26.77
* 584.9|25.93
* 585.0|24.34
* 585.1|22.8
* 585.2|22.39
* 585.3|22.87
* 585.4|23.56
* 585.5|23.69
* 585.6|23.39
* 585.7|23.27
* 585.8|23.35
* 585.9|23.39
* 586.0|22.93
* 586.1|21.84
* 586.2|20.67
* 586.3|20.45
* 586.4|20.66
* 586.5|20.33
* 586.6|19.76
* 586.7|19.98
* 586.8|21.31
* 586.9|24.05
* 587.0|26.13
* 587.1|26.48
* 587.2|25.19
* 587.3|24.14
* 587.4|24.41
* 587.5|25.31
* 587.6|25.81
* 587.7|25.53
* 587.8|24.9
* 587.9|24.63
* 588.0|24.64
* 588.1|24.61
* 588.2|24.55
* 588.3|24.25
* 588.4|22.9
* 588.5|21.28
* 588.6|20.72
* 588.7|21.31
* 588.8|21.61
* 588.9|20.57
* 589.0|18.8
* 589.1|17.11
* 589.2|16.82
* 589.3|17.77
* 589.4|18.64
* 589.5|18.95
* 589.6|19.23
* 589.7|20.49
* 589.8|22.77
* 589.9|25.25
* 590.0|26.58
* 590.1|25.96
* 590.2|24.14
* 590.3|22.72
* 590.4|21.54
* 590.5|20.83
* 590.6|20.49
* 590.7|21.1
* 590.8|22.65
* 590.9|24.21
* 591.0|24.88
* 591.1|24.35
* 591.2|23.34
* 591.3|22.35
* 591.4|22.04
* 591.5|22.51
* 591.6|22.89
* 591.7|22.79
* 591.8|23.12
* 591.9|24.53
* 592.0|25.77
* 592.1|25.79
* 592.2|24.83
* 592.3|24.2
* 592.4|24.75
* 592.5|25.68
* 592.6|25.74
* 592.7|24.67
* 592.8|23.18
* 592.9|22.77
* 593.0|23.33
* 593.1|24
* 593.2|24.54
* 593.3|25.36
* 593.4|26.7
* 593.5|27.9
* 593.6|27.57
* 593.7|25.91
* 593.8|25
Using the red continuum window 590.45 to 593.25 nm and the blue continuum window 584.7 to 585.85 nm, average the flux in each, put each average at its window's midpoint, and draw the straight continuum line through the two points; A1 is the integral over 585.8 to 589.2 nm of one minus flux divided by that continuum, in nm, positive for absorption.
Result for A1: 0.17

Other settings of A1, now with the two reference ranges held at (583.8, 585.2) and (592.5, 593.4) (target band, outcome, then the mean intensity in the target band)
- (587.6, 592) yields 0.44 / 22.4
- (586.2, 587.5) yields 0.13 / 22.8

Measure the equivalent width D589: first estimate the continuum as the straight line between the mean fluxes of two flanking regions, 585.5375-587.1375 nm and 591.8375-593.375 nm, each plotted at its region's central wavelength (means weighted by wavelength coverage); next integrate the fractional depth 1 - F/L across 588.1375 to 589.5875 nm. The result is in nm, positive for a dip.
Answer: 0.18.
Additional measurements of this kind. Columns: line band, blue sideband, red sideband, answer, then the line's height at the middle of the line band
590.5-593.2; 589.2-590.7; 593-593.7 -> 0.03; 24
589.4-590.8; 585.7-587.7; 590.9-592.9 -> 0.09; 23.7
